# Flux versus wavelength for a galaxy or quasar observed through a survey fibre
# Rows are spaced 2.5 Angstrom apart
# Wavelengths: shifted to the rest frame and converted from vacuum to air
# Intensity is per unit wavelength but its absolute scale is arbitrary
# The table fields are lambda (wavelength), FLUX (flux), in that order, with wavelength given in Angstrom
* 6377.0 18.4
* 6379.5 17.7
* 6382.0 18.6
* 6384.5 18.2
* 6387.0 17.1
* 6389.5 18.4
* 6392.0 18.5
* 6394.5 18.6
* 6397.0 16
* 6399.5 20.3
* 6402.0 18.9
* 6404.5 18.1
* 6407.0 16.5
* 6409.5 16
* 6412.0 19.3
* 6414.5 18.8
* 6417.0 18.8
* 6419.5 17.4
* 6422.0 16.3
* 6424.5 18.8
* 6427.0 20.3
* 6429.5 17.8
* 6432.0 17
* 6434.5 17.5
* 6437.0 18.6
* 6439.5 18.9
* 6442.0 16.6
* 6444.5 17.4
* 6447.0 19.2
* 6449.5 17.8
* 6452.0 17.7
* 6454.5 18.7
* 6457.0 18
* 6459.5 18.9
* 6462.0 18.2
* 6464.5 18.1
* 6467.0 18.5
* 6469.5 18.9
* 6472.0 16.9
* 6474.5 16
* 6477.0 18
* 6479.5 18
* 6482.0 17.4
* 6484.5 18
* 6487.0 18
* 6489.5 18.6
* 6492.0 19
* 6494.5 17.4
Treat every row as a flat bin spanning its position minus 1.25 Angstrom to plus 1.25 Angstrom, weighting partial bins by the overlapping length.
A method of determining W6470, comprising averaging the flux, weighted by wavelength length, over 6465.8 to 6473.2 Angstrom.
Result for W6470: 18.1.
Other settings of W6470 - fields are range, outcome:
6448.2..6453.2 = 17.8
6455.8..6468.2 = 18.3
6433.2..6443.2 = 17.9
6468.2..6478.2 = 17.5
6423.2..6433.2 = 18.5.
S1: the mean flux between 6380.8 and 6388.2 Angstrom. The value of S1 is 18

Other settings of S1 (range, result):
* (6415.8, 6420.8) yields 18.1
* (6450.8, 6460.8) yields 18.3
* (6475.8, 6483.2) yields 17.8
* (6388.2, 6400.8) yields 18.4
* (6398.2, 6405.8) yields 19.1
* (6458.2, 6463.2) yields 18.5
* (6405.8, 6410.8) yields 16.3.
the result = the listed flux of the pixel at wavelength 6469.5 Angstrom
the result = 18.9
